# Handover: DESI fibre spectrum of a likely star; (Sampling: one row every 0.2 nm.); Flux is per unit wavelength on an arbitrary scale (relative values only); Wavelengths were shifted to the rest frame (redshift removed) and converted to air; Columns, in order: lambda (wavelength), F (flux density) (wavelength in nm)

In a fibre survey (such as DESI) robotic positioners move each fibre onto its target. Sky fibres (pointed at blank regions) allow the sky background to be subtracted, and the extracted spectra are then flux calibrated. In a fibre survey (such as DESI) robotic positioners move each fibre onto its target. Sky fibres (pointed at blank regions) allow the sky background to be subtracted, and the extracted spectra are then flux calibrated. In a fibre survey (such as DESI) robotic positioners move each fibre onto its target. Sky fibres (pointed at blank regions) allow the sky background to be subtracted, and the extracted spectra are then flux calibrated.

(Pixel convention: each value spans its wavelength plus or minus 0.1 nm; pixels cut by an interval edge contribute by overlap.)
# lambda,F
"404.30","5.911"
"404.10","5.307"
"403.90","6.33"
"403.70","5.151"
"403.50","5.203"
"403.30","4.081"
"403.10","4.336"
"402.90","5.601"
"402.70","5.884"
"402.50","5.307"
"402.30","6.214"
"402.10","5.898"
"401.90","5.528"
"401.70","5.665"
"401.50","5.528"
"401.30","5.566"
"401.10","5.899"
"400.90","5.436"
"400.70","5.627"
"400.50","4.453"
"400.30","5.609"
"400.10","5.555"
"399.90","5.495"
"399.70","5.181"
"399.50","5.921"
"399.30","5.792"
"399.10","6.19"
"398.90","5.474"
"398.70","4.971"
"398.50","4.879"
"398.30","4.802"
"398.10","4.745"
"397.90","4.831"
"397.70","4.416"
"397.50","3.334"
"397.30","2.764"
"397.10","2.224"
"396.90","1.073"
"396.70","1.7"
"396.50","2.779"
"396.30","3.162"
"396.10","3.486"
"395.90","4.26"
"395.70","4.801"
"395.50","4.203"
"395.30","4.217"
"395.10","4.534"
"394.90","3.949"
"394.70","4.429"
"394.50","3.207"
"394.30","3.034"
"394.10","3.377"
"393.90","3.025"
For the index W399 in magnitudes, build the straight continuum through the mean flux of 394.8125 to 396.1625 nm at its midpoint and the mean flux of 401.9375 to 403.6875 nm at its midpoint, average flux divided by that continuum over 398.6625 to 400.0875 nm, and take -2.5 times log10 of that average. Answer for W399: -0.17 mag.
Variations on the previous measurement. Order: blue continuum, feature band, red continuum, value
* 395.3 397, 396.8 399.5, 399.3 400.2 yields 0.08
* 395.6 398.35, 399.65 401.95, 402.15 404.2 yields -0.18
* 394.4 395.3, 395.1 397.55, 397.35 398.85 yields 0.30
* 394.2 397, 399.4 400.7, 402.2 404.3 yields -0.18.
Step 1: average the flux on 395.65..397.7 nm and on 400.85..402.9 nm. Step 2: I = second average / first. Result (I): 1.91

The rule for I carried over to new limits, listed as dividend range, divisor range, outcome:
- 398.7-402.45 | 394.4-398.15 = 1.57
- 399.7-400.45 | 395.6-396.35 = 1.36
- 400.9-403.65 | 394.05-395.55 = 1.40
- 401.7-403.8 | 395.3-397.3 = 1.71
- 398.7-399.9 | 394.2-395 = 1.54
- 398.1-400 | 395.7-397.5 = 1.90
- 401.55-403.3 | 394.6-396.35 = 1.32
